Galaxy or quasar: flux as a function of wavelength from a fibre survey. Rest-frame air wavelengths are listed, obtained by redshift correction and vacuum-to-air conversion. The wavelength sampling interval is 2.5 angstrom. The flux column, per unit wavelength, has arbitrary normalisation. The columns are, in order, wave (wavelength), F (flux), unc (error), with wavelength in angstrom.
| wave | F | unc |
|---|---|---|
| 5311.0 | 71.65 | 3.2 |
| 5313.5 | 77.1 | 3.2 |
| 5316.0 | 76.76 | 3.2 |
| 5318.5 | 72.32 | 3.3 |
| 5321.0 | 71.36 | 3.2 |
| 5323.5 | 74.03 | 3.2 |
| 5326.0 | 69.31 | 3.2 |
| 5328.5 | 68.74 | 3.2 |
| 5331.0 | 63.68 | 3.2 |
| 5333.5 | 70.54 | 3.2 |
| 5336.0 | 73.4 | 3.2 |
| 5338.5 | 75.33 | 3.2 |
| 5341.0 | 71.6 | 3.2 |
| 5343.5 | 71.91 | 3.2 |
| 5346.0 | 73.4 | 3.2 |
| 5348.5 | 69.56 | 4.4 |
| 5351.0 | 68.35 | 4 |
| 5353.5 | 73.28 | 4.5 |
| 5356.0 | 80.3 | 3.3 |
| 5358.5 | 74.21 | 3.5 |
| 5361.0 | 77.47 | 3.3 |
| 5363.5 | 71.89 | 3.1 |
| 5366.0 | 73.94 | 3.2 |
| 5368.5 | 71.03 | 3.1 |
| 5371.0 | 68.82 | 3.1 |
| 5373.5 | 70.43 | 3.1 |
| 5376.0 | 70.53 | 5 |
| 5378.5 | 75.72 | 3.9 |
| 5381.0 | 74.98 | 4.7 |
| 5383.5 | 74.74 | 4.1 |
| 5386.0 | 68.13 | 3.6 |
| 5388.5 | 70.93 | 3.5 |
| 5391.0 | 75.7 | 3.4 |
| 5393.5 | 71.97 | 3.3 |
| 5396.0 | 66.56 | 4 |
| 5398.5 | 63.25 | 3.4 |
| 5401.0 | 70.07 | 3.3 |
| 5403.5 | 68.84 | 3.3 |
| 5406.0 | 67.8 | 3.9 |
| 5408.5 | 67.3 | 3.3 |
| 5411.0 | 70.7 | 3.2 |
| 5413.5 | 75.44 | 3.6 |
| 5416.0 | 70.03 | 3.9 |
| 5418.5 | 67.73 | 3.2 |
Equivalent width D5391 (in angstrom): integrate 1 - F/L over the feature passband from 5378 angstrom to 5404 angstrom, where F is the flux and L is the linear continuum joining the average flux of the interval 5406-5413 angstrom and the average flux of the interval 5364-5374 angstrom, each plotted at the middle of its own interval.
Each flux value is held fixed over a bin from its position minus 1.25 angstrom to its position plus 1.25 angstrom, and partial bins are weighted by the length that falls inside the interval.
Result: -0.2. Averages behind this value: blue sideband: 71.2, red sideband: 69.5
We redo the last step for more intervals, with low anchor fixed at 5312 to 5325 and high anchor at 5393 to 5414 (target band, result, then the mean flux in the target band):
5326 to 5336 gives 0.65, 68.6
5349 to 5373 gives -0.53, 73.1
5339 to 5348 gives 0.03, 72.3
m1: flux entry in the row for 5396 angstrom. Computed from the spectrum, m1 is 66.56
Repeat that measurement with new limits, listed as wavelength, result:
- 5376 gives 70.53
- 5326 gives 69.31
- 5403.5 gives 68.84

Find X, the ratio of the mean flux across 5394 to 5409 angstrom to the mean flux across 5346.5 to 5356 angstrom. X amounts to 0.94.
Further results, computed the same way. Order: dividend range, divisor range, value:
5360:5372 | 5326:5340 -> 1.03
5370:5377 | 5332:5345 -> 0.97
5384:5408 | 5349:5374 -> 0.95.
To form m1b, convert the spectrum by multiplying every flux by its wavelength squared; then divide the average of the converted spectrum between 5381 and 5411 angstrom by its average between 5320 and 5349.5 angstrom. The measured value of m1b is 1.0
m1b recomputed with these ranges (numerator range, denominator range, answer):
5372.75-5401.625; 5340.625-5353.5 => 1.01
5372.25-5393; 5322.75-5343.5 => 1.04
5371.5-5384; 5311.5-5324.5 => 1.01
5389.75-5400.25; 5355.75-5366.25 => 0.93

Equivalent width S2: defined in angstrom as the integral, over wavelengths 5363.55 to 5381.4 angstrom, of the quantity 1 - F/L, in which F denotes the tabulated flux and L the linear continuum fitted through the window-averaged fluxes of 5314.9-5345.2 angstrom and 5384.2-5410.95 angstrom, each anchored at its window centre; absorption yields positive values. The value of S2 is -0.5 angstrom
